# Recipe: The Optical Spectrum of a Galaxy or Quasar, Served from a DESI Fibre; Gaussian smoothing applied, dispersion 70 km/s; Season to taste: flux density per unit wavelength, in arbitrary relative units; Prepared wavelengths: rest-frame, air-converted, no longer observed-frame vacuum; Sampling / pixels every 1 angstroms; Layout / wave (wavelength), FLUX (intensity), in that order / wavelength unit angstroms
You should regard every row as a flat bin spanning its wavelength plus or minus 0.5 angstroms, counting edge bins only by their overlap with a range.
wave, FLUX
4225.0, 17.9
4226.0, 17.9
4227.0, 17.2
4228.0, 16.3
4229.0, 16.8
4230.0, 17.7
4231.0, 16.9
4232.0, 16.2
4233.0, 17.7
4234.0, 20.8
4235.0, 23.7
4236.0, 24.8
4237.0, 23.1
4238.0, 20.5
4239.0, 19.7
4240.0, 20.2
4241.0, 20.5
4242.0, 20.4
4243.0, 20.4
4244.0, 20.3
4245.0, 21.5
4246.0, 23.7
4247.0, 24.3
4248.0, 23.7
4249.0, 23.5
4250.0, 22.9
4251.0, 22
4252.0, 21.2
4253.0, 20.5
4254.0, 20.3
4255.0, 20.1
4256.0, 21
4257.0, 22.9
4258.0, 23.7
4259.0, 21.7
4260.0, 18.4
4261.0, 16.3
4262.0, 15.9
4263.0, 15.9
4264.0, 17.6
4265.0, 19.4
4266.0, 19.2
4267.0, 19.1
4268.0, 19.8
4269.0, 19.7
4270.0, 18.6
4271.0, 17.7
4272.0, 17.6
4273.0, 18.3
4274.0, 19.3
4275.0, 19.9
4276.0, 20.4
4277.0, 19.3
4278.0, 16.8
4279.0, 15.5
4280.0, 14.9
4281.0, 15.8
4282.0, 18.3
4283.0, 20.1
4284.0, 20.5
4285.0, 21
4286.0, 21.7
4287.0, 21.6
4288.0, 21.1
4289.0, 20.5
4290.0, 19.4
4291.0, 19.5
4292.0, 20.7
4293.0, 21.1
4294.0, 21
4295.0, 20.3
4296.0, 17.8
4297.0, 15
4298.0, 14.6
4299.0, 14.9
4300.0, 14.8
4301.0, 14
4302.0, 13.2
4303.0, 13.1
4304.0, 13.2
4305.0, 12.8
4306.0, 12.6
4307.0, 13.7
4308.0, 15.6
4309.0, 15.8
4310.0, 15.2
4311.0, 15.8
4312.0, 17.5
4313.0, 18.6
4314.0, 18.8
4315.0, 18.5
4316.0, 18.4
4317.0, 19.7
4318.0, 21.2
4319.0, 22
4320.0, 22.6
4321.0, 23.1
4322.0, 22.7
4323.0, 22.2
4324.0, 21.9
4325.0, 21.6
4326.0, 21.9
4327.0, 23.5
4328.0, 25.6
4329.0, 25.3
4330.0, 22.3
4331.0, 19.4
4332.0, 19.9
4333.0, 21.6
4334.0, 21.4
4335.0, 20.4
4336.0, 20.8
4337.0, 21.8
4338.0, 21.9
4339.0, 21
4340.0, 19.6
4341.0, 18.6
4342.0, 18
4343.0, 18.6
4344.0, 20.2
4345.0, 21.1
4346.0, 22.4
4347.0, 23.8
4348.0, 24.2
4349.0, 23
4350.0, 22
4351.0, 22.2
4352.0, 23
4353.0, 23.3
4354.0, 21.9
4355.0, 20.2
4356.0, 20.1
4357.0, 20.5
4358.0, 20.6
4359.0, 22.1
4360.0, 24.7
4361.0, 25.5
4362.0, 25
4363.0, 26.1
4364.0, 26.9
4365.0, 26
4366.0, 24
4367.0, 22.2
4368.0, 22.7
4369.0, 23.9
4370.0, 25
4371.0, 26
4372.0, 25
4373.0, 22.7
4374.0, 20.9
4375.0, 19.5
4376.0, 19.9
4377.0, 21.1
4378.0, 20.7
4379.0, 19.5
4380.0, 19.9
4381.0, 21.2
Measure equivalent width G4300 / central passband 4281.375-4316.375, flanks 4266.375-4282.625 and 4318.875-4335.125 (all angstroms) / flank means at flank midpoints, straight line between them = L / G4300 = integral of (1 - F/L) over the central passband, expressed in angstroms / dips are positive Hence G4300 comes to 4.4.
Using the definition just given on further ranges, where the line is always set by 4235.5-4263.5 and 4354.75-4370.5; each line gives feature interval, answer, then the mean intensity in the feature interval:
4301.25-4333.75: 5.1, 19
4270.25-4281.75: 2.0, 17.8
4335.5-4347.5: 1.3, 20.7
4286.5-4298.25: 1.3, 19.5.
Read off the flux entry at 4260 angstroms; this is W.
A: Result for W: 18.4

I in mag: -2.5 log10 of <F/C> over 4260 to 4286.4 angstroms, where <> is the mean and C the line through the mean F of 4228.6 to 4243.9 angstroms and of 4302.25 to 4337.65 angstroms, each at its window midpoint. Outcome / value 0.076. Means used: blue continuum 20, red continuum 19.4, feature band 18.4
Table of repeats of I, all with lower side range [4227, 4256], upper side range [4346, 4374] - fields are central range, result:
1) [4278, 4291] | 0.135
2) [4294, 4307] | 0.423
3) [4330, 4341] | 0.102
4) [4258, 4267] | 0.149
